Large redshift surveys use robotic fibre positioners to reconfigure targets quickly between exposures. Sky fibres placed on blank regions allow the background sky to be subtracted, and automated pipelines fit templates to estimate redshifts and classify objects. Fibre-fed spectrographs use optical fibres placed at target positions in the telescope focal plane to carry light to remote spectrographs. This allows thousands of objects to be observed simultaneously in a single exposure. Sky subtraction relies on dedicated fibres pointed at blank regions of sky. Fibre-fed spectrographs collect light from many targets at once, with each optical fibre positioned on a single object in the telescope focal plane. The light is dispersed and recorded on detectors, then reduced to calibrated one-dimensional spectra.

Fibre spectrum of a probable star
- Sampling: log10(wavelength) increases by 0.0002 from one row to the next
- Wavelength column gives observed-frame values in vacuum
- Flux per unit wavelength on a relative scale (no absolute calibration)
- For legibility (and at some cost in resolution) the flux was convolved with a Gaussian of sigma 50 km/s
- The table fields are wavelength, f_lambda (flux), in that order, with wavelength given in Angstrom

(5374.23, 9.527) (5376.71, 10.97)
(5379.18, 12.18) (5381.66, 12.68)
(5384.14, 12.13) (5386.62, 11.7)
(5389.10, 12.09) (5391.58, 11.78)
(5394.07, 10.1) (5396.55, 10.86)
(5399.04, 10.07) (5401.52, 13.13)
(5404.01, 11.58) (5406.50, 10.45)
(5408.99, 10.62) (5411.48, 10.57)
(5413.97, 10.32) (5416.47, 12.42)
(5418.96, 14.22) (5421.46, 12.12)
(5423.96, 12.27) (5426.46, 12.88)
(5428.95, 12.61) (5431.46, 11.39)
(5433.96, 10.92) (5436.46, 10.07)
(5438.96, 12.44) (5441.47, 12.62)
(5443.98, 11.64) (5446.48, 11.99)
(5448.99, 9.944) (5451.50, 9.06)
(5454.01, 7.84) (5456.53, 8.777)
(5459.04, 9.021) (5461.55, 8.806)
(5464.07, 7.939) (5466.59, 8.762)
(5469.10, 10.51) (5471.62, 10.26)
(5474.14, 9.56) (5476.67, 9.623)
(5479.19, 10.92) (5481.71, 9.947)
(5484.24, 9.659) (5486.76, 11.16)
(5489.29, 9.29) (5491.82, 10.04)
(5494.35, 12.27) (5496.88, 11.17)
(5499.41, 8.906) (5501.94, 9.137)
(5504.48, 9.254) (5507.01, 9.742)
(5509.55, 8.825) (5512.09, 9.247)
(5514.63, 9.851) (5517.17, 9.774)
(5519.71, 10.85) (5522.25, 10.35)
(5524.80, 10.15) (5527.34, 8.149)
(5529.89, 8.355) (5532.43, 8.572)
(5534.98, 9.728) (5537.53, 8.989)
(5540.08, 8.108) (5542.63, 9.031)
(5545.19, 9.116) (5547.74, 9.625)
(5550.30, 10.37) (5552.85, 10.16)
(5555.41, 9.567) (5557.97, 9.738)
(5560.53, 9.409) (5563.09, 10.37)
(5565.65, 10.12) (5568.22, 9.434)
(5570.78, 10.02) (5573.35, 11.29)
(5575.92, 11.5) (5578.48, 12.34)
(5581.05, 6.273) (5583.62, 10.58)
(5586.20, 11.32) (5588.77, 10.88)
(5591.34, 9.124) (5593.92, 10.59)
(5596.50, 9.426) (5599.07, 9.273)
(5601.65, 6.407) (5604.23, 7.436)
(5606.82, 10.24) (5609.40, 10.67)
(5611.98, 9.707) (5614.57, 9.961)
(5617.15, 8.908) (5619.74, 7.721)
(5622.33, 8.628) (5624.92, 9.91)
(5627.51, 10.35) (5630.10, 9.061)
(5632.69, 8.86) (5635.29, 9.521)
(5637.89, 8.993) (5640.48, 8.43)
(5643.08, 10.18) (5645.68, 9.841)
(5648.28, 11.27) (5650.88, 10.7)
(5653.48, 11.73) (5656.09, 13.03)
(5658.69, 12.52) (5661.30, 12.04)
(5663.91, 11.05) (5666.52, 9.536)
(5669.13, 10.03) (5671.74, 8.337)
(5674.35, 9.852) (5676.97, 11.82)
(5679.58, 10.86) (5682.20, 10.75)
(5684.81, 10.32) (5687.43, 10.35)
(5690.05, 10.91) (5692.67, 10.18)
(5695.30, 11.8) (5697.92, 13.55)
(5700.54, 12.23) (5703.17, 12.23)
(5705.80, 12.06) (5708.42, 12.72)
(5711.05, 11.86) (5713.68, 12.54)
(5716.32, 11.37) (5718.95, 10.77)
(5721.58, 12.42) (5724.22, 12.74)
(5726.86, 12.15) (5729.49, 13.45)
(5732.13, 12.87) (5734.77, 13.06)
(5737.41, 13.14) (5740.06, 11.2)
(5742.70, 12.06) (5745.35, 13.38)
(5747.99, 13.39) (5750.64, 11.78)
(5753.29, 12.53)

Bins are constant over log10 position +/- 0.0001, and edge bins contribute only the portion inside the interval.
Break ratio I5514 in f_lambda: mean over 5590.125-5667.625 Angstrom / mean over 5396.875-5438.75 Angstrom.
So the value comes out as 0.8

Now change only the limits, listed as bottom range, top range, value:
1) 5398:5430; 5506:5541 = 0.79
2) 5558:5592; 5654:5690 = 1.06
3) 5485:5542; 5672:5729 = 1.20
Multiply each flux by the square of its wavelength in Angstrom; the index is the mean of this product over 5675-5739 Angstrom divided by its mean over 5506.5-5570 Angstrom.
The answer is 1.3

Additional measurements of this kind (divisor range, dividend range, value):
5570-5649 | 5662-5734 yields 1.23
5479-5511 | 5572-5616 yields 1.02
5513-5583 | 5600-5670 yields 1.05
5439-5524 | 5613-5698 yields 1.10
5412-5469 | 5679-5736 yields 1.21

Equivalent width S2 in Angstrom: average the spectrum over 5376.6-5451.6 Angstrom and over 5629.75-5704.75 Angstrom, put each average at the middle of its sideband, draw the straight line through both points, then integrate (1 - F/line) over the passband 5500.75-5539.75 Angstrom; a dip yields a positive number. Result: 6.5 Angstrom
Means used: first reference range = 11.6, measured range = 9.37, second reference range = 10.7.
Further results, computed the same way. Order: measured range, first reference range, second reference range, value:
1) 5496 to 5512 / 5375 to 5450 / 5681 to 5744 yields 3.1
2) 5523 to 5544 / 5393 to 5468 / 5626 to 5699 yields 3.5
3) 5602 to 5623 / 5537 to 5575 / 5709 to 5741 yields 3.0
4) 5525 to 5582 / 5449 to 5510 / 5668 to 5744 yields 3.9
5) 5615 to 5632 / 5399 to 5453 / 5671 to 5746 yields 3.7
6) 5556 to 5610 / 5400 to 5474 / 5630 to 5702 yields 4.6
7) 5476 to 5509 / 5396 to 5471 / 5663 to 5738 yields 2.8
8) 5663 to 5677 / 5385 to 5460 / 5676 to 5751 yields 2.3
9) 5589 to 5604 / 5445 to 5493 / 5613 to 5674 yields 1.4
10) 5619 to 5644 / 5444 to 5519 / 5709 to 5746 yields 4.7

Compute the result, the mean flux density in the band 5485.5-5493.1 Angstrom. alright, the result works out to 10.2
